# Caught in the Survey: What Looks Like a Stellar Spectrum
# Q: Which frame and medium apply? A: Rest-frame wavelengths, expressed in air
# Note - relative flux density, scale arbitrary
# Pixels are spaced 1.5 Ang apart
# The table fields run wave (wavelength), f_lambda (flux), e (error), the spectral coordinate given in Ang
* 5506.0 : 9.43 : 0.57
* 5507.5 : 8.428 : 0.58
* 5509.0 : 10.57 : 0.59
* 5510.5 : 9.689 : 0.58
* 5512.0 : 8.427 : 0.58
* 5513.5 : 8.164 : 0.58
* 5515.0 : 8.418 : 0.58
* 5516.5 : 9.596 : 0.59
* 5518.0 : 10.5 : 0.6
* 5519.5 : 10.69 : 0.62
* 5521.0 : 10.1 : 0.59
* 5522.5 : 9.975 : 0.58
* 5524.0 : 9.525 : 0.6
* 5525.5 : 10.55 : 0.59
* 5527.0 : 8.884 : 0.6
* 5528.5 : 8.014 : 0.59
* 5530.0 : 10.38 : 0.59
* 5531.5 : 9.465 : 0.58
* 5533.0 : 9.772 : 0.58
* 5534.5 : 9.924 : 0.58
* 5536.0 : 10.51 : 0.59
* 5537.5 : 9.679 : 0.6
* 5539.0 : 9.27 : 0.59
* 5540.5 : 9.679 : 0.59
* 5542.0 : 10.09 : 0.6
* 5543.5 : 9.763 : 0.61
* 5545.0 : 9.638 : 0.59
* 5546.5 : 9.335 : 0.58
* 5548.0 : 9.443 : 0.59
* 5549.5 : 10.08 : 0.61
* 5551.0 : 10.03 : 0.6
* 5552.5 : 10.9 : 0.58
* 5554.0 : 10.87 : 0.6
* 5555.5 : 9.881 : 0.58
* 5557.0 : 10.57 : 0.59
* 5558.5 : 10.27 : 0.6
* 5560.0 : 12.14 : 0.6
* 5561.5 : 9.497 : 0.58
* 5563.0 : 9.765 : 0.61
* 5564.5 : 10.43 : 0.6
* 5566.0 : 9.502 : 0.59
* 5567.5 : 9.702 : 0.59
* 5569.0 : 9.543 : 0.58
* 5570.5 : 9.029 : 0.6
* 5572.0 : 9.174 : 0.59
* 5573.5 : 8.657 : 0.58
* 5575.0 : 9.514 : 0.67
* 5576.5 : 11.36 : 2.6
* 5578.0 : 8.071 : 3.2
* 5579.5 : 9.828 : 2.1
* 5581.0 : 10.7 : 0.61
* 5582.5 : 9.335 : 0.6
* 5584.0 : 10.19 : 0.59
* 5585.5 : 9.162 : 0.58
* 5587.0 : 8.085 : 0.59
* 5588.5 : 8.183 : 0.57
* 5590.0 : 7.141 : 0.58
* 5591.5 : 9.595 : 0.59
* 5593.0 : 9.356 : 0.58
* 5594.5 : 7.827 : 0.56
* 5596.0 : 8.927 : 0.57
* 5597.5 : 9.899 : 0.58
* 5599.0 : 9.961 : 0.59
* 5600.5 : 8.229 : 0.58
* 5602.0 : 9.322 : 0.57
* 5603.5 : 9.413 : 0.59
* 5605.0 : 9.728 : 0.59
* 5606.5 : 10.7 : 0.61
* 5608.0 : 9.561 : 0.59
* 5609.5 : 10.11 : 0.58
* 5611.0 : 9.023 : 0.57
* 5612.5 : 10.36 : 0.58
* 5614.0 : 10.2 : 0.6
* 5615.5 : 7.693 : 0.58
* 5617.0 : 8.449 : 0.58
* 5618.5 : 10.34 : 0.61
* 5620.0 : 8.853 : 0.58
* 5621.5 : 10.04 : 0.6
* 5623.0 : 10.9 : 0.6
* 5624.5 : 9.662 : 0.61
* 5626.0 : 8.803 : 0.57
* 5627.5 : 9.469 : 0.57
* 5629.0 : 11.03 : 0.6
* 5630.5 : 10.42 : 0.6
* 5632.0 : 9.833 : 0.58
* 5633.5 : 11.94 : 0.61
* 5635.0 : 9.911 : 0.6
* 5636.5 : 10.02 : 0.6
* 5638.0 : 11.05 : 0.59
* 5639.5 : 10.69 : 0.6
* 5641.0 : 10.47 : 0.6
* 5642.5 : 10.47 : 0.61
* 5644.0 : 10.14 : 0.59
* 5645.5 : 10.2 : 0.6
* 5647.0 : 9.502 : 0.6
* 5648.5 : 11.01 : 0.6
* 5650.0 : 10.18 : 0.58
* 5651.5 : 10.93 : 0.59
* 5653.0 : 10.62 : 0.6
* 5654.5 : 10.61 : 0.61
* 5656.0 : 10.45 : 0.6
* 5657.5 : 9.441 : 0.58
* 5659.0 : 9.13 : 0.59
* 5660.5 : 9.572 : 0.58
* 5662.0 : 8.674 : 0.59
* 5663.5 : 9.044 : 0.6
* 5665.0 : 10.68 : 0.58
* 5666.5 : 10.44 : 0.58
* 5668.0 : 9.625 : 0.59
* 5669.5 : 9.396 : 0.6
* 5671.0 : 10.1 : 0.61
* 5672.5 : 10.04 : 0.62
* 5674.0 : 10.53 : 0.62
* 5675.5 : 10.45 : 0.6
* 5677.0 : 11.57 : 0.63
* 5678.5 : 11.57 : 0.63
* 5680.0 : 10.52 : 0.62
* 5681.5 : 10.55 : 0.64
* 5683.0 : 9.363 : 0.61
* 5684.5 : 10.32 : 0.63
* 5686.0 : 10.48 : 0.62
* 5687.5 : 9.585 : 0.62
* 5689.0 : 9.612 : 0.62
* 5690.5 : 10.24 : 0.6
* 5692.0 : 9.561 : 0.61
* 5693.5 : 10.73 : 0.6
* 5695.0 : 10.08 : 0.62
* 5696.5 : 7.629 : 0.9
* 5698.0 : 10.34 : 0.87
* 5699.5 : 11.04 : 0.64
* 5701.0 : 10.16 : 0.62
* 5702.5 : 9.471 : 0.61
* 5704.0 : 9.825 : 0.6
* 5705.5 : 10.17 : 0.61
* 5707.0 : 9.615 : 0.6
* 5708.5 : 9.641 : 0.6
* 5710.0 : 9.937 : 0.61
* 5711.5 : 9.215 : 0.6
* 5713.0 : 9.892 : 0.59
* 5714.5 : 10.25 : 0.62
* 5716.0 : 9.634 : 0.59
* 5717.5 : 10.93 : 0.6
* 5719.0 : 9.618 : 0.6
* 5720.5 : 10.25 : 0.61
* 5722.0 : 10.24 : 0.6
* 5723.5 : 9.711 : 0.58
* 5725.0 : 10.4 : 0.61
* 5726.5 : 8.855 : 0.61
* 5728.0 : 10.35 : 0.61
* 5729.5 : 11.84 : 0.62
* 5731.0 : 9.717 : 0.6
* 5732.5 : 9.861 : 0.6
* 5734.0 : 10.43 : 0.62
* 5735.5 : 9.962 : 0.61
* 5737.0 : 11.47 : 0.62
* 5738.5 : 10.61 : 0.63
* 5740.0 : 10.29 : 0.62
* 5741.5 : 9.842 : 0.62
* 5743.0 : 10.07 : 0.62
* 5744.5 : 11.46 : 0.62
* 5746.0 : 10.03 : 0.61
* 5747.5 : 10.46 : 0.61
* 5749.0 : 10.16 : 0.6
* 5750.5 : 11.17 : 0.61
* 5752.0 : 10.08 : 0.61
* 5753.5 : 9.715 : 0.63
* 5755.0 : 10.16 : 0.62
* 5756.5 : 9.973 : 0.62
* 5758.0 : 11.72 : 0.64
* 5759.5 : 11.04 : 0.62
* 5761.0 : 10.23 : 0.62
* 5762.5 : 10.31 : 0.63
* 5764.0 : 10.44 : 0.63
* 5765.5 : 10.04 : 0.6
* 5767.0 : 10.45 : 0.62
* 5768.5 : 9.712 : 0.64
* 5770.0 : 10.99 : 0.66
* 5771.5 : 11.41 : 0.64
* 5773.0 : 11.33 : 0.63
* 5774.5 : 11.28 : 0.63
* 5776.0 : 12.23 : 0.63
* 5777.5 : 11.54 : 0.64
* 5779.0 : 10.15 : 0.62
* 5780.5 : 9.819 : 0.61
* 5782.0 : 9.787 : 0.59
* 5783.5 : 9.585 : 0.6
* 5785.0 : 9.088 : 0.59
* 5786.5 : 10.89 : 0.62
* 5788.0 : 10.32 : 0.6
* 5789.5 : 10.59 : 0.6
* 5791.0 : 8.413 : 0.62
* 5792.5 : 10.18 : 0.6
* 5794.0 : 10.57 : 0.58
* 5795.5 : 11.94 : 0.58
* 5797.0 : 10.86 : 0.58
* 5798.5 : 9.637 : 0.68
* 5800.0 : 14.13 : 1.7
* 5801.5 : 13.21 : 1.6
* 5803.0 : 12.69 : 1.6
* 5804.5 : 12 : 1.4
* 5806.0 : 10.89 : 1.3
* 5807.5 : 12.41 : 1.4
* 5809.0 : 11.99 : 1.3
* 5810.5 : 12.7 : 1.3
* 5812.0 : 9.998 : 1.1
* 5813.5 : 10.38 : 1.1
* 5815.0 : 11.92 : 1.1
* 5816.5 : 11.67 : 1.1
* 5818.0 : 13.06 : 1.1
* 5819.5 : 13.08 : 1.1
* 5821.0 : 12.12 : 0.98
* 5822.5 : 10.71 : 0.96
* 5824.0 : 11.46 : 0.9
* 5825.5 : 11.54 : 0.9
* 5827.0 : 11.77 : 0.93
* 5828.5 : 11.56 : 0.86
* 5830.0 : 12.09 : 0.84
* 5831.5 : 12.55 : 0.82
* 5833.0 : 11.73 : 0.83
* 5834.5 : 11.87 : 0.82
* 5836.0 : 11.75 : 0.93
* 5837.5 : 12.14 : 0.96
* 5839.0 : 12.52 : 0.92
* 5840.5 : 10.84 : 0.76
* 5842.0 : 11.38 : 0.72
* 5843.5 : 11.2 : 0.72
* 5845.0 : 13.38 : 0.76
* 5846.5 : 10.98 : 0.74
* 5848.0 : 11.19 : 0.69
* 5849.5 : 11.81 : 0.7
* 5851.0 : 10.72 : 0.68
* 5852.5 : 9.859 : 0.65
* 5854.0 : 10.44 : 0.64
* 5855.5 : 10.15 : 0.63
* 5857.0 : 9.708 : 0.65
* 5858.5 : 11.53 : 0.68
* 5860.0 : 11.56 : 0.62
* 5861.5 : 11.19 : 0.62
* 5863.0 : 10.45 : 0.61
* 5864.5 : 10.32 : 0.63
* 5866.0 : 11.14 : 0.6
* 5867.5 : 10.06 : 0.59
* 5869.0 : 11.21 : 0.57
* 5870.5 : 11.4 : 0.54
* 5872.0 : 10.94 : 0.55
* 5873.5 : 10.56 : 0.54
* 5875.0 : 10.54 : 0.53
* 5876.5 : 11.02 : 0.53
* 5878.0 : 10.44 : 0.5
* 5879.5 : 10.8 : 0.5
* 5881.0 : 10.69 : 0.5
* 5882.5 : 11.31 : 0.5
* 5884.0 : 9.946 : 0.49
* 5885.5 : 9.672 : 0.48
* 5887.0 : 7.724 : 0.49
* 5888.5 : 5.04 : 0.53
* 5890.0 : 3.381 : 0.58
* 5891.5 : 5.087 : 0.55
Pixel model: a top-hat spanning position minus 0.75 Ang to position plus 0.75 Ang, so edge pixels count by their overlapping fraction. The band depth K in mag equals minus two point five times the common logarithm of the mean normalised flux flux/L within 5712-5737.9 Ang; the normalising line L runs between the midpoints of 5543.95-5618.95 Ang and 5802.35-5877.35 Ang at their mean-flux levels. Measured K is 0.04 mag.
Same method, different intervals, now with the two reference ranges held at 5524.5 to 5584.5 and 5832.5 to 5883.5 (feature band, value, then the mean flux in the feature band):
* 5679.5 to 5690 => 0.033 mag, 10.1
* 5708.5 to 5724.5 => 0.057 mag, 9.96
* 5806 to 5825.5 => -0.081 mag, 11.7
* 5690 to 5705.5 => 0.054 mag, 9.91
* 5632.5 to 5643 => -0.048 mag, 10.6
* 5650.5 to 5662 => 0.025 mag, 10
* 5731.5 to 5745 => 0.018 mag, 10.4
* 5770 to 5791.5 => 0.026 mag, 10.5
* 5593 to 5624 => 0.064 mag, 9.48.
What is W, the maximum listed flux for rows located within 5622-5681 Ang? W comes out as 11.94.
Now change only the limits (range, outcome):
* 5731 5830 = 14.13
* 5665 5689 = 11.57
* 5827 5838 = 12.55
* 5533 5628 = 12.14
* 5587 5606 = 9.961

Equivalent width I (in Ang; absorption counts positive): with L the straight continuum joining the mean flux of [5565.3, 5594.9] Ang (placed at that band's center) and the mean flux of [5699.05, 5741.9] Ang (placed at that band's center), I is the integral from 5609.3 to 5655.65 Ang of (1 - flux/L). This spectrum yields -2.7 Ang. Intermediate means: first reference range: 9.21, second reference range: 10.1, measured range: 10.1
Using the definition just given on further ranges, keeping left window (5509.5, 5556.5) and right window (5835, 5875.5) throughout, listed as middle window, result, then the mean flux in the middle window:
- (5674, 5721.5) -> 1.54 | 10.1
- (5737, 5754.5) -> 0.37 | 10.4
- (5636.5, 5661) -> -0.16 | 10.3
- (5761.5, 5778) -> -0.22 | 10.9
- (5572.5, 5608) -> 2.47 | 9.27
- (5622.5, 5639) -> -0.22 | 10.3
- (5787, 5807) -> -0.67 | 11.2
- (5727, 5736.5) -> 0.19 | 10.3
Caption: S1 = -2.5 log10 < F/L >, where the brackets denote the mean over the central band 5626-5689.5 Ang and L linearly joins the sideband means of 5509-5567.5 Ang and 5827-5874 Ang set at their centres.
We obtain 0.02 mag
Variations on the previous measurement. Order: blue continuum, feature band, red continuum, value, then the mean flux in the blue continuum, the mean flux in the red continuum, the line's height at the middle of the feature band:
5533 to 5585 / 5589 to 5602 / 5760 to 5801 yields 0.130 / 9.89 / 10.6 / 10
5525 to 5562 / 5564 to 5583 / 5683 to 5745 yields 0.041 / 9.94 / 10.1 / 9.97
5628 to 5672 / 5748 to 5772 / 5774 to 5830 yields 0.050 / 10.2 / 11.3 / 11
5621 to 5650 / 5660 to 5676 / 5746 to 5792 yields 0.050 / 10.3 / 10.4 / 10.3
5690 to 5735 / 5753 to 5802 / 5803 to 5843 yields 0.040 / 9.99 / 11.8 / 11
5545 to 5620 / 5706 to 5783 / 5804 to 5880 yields 0.033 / 9.57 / 11.3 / 10.7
